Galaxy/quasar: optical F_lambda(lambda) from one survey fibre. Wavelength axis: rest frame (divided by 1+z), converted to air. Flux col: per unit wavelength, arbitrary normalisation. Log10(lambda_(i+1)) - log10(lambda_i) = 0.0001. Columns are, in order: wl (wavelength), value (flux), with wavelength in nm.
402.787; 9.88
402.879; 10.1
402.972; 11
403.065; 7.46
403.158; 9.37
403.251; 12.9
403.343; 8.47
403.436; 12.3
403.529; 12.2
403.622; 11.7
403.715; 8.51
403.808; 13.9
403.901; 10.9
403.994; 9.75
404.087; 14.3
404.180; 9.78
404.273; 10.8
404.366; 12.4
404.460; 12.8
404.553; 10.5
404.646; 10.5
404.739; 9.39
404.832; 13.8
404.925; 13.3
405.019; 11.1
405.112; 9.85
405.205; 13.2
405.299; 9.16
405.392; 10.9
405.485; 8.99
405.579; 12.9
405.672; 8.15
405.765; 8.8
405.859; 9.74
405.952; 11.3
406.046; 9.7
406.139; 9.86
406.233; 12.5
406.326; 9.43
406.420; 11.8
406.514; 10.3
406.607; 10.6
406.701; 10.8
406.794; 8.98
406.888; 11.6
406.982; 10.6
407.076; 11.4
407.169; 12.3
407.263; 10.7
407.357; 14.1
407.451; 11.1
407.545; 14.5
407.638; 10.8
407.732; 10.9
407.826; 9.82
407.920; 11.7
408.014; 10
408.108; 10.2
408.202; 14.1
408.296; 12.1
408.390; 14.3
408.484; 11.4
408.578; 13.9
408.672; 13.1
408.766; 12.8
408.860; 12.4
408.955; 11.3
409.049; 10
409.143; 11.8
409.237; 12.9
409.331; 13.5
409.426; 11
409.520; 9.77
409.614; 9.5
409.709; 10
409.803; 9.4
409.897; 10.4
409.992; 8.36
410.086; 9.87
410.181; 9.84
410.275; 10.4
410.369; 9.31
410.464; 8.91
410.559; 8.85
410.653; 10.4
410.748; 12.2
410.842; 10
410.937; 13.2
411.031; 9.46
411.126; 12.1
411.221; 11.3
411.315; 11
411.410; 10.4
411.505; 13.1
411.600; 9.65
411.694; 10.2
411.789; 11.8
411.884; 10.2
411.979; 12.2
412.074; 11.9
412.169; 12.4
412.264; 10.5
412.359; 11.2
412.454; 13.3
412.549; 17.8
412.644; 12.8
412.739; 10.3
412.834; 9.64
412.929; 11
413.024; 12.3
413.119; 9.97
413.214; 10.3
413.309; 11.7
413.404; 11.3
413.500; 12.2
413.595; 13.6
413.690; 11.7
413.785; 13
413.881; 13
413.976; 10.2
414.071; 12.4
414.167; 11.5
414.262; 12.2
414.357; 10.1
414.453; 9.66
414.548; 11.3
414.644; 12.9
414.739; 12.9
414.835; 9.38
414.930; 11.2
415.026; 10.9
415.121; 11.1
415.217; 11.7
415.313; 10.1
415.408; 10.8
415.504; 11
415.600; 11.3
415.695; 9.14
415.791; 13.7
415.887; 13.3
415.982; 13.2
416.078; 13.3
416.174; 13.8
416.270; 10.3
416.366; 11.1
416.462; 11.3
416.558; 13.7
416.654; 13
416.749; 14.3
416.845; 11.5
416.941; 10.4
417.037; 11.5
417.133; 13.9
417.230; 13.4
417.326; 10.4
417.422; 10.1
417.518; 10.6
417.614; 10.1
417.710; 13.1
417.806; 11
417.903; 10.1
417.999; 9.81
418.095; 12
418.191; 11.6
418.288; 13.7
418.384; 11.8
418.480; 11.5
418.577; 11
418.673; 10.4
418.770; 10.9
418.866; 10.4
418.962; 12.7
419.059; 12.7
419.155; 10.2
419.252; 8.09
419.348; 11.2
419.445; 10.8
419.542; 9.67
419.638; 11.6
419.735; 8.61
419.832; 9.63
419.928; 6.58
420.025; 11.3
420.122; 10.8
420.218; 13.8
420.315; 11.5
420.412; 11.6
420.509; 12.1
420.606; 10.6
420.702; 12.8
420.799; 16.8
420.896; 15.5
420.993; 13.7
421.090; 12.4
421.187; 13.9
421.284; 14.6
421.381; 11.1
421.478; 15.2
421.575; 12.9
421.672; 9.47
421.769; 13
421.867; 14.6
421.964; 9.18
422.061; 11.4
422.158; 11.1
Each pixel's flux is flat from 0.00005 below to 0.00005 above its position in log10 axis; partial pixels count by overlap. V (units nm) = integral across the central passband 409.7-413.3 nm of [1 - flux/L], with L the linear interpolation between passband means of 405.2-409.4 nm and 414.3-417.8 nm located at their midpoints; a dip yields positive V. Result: 0.16 nm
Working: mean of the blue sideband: 11.3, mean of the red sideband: 11.6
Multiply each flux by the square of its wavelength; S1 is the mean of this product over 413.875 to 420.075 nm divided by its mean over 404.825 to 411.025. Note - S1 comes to 1.1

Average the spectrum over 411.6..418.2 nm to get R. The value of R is 11.6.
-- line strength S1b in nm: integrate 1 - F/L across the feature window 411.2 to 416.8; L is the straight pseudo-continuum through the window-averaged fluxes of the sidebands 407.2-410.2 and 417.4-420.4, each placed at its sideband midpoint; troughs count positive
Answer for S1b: -0.28 nm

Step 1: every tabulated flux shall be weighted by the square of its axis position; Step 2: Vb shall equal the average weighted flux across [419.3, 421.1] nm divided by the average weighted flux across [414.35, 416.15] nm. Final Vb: 1.04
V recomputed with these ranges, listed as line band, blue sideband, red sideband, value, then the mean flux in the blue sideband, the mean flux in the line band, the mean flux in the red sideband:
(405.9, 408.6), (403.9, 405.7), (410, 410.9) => -0.19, 11.2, 11.4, 9.94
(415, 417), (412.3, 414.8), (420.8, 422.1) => 0.05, 11.8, 11.9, 13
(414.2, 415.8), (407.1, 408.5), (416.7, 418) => 0.07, 11.9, 11.1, 11.5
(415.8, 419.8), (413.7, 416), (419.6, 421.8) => 0.10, 11.5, 11.5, 12.2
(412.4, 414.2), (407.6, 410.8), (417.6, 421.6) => -0.11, 11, 12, 11.7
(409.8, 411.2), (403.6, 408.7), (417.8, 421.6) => 0.14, 11.2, 10.2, 11.7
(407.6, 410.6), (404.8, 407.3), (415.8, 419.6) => -0.01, 10.8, 11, 11.6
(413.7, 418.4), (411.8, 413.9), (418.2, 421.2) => 0.02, 11.9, 11.7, 11.5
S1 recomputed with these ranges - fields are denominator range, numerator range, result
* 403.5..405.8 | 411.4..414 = 1.10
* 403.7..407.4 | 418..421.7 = 1.14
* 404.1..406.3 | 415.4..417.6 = 1.16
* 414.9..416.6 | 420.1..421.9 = 1.14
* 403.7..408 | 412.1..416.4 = 1.10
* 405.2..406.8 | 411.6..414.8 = 1.17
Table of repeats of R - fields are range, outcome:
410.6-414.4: 11.6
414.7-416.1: 11.5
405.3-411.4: 11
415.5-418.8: 11.8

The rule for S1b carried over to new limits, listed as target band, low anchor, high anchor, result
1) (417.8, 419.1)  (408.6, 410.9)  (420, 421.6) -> 0.12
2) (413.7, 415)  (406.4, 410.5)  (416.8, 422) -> -0.01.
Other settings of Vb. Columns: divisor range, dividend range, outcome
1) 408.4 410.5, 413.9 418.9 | 1.09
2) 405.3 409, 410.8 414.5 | 1.05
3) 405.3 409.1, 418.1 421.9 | 1.12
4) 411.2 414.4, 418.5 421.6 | 1.04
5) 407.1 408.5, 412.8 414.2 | 1.01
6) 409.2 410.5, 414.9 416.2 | 1.18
